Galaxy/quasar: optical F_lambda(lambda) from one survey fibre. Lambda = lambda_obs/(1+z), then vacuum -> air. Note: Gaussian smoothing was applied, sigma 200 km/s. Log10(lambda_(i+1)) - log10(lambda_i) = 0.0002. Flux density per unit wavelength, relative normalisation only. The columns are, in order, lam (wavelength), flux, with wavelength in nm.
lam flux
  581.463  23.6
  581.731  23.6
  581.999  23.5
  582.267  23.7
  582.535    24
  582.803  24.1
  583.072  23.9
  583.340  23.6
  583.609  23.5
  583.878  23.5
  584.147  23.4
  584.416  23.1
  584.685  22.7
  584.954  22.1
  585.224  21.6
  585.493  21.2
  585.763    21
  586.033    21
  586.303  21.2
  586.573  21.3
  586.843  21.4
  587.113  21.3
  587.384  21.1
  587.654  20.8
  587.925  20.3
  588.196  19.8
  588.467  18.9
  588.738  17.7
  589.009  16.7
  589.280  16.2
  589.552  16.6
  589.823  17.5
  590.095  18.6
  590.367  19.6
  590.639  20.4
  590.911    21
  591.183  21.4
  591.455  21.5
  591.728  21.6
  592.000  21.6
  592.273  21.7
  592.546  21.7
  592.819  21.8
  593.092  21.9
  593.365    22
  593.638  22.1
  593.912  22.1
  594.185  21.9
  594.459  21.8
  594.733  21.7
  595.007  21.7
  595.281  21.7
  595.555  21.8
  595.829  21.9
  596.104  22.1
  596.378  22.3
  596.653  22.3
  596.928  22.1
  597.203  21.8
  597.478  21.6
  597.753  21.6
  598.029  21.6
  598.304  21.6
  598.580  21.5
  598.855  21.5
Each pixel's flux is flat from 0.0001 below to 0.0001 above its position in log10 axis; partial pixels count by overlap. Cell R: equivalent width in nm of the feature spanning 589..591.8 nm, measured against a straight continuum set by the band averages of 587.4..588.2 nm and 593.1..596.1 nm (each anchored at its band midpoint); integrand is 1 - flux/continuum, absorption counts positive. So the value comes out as 0.24 nm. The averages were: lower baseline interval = 20.5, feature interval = 19.2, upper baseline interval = 21.9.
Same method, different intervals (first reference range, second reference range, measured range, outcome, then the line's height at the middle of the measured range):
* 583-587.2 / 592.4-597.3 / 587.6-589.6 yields 0.34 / 22.1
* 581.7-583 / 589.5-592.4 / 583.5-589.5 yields 0.35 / 22.1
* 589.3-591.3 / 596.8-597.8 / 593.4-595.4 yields -0.12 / 20.7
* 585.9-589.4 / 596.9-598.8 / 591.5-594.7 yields -0.16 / 20.8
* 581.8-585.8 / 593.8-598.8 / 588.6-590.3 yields 0.39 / 22.5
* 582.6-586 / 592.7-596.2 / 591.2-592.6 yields 0.03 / 22.1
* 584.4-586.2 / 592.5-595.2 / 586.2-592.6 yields 0.54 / 21.8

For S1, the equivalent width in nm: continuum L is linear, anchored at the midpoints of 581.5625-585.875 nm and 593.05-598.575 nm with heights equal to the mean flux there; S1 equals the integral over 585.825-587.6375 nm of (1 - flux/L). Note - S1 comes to 0.13 nm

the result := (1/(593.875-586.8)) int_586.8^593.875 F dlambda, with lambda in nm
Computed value 20.2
